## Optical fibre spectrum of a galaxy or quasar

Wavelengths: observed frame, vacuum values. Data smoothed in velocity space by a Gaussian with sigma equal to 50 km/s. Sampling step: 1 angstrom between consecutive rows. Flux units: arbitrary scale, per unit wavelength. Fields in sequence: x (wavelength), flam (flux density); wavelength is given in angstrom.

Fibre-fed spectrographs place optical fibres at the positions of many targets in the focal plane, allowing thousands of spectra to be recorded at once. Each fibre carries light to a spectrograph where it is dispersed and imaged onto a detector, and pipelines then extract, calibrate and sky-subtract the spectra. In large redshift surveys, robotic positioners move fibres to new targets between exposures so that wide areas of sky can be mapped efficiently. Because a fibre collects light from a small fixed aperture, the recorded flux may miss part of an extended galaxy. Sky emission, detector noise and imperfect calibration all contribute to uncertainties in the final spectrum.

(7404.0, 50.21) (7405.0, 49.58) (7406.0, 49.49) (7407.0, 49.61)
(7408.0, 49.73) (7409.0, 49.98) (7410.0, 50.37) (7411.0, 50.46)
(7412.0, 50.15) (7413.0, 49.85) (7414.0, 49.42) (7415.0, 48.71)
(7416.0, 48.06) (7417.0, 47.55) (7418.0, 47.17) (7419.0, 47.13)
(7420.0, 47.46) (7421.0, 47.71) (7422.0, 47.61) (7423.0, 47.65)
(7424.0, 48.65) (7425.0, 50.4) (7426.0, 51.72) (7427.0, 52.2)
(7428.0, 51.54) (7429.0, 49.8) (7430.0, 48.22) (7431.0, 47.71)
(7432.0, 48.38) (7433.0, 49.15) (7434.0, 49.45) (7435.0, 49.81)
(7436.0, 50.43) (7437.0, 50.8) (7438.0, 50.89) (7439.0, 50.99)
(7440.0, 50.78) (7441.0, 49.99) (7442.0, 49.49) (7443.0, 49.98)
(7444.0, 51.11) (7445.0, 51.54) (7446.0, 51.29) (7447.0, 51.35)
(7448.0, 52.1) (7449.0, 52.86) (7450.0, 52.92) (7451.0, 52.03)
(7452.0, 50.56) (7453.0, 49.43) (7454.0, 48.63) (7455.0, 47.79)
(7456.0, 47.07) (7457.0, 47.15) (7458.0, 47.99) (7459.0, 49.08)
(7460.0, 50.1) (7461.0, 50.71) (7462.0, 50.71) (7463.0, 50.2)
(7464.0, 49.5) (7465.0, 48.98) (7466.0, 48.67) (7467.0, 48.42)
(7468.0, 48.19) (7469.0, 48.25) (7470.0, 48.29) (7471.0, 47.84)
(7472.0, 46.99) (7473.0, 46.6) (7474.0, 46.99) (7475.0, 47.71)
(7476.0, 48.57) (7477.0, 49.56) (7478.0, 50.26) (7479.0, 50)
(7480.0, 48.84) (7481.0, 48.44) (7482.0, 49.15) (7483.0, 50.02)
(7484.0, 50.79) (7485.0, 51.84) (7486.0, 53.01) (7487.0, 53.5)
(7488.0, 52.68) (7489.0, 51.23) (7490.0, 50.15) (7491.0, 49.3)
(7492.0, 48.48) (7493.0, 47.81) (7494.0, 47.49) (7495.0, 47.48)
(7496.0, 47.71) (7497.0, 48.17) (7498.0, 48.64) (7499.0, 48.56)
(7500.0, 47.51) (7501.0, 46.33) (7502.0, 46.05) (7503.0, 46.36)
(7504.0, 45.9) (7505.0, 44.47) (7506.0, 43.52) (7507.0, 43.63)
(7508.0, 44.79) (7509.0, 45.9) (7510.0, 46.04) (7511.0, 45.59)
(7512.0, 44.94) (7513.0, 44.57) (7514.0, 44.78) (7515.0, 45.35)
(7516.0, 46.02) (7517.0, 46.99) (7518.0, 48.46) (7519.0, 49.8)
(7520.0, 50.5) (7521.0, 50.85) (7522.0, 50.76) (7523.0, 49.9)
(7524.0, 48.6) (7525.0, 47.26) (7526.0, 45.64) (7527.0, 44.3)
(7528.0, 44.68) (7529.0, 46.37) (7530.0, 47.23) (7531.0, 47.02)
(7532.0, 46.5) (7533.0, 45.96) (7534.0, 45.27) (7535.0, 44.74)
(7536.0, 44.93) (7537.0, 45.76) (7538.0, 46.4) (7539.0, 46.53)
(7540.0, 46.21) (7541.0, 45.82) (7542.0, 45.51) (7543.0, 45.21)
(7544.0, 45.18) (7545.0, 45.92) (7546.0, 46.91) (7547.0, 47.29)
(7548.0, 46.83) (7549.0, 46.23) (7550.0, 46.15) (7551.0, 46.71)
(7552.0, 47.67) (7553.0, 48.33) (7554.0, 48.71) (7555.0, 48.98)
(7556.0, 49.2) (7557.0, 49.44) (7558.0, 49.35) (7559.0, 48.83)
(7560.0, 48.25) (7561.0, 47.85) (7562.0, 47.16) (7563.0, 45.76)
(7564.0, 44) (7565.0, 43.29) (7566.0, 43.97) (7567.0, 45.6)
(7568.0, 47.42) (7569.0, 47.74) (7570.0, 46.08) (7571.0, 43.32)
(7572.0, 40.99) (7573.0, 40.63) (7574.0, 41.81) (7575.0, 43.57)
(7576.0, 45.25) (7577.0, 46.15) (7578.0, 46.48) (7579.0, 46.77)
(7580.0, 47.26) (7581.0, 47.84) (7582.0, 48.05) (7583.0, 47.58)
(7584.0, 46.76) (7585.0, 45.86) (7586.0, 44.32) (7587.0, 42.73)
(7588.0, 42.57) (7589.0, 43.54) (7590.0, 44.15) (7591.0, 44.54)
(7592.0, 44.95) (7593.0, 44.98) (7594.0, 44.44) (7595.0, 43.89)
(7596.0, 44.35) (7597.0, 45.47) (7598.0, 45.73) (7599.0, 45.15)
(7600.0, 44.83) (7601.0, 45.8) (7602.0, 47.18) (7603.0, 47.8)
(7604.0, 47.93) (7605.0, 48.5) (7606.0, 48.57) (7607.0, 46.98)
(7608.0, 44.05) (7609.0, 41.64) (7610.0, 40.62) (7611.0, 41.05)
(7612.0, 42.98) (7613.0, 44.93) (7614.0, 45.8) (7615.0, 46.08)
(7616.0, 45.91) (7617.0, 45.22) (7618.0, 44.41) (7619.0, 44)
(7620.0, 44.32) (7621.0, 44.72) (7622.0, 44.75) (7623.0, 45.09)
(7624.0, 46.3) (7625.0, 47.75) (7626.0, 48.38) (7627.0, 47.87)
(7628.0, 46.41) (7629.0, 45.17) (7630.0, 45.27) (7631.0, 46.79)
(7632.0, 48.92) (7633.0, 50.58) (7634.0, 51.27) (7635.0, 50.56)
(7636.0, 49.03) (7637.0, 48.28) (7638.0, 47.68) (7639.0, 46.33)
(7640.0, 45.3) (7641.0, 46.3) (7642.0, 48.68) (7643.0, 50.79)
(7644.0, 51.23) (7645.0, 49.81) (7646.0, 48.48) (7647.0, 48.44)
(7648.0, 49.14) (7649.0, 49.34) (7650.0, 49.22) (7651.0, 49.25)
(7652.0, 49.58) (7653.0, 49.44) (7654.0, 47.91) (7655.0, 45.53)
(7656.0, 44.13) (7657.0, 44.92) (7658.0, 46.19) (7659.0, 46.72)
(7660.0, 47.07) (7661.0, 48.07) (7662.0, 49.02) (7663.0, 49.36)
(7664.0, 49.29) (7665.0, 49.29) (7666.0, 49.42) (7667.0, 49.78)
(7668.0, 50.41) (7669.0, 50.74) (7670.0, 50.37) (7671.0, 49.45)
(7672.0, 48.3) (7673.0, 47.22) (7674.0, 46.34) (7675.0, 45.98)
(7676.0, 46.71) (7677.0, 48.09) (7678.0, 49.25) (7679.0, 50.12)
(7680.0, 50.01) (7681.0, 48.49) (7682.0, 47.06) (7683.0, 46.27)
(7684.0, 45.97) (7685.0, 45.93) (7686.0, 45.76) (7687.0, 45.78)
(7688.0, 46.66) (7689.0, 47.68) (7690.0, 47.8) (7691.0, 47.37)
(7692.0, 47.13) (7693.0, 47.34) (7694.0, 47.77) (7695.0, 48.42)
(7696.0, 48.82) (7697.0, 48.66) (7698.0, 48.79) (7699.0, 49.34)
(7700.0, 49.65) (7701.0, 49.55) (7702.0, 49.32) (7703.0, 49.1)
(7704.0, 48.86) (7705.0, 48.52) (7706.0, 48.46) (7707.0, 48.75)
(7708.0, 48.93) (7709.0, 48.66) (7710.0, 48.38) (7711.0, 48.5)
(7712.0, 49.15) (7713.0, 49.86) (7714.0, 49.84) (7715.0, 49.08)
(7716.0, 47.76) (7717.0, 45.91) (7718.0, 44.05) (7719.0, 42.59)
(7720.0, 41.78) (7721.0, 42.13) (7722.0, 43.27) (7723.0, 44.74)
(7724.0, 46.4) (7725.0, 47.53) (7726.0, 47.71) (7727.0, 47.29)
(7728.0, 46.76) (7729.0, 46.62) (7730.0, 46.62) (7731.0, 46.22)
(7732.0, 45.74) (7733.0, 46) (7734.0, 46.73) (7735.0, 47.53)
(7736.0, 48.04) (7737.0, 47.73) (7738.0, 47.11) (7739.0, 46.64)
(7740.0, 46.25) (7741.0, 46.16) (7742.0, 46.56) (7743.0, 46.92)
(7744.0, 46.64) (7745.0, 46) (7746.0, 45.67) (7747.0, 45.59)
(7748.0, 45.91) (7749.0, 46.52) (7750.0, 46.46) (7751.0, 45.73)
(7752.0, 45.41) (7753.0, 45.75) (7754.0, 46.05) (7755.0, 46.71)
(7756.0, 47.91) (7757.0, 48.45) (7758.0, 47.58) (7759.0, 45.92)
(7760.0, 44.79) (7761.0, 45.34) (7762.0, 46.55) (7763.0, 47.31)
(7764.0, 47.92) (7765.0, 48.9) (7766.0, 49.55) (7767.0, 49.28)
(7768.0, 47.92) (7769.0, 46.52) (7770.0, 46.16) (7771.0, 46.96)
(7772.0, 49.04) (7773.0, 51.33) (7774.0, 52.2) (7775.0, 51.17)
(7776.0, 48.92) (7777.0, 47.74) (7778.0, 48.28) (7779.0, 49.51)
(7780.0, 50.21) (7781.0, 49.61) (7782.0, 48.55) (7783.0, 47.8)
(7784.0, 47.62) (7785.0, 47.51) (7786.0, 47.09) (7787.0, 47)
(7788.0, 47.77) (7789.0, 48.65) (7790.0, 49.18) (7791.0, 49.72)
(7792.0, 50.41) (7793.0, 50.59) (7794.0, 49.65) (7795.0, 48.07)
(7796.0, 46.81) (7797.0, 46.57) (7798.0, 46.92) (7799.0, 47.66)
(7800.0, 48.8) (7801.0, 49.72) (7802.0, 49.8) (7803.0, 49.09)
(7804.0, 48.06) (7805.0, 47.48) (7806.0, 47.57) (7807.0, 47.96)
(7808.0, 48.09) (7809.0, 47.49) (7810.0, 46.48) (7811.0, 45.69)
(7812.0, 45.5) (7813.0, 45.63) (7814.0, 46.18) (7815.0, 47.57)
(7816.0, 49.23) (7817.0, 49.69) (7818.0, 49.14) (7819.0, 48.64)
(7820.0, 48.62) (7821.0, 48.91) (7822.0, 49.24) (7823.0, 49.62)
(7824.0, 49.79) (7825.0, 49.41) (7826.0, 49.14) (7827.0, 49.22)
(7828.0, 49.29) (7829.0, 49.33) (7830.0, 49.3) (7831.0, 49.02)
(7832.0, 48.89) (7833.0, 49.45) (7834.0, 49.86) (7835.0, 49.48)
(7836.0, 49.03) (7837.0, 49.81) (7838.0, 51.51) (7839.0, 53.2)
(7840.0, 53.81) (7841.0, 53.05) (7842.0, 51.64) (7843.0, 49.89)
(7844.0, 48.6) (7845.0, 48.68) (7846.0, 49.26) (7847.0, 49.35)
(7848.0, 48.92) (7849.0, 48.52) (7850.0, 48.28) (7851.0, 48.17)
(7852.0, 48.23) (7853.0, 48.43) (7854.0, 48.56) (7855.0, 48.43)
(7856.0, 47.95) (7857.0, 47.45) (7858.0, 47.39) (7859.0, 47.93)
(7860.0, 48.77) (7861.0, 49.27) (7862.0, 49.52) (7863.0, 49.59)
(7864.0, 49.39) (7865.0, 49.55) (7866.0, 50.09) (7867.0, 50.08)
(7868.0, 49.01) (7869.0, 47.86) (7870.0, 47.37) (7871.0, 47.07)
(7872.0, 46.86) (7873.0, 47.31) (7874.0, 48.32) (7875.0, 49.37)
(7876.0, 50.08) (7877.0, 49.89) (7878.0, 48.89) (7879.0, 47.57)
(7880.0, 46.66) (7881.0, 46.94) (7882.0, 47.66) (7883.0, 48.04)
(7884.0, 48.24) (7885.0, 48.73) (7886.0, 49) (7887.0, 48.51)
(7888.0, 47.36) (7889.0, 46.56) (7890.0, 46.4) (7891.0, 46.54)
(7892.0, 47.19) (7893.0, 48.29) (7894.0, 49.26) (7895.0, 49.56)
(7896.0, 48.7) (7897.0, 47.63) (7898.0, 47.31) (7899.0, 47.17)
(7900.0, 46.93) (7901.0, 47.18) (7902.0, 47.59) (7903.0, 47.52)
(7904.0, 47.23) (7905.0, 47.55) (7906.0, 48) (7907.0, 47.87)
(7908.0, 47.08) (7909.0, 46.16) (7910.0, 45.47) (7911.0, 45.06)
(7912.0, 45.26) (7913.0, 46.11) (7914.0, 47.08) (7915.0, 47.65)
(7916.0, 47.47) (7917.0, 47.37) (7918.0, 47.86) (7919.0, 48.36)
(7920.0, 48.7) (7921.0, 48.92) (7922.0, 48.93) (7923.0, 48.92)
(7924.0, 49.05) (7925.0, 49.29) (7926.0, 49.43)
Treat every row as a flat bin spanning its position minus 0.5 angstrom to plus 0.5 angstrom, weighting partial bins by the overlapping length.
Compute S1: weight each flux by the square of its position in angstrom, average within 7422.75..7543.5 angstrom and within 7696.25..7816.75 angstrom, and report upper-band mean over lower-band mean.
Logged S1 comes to 1.1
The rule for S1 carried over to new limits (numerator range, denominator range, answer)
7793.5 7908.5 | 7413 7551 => 1.11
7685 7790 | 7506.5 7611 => 1.08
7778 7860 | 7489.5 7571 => 1.12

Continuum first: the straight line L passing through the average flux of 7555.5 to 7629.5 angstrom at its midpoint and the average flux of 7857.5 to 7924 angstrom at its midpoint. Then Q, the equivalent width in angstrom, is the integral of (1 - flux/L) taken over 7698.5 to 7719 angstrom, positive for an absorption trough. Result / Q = -0.87 angstrom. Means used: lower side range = 45.5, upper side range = 47.9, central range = 48.4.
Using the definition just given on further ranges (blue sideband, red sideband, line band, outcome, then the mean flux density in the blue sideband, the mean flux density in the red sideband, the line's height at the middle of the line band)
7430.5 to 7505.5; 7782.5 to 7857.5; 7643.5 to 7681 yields 0.4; 49.3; 48.7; 49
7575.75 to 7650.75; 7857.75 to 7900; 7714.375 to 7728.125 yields 0.5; 46.4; 48.2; 47.1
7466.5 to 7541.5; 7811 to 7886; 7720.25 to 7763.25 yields 1.9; 47.6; 48.9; 48.5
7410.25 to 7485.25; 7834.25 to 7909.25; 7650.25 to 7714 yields 1.0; 49.4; 48.5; 48.9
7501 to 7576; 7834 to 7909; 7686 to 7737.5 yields 0.1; 46.3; 48.6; 47.5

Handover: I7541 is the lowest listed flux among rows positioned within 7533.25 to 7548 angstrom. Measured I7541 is 44.74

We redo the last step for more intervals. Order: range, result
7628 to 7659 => 44.13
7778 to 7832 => 45.5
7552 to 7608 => 40.63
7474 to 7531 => 43.52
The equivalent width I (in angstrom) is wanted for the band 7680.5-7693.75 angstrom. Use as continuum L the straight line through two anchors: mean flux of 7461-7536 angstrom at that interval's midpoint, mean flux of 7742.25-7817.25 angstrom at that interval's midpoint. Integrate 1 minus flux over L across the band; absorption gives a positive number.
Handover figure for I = 0.3 angstrom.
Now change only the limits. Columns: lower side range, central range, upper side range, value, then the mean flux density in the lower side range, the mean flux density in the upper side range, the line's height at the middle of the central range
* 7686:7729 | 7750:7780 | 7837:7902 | 0.1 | 47.4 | 48.6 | 47.9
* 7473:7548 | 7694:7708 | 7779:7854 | -0.2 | 47.4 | 48.8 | 48.3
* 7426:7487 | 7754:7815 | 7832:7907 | 1.0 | 49.7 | 48.6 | 48.9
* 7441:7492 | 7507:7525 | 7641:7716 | 0.8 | 49.7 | 48.3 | 49.4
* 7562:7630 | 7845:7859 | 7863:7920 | -0.3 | 45.2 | 47.8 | 47.5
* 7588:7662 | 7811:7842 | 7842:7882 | -0.7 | 46.5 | 48.6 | 48.3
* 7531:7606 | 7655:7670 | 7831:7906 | -0.4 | 46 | 48.6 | 46.8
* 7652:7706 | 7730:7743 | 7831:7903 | 0.4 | 48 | 48.7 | 48.2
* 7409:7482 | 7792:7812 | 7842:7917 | 0.1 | 49.4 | 48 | 48.3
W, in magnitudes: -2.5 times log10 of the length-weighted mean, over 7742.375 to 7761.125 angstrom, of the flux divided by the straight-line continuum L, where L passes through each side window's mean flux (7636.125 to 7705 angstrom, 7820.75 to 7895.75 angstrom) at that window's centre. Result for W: 0.05 mag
